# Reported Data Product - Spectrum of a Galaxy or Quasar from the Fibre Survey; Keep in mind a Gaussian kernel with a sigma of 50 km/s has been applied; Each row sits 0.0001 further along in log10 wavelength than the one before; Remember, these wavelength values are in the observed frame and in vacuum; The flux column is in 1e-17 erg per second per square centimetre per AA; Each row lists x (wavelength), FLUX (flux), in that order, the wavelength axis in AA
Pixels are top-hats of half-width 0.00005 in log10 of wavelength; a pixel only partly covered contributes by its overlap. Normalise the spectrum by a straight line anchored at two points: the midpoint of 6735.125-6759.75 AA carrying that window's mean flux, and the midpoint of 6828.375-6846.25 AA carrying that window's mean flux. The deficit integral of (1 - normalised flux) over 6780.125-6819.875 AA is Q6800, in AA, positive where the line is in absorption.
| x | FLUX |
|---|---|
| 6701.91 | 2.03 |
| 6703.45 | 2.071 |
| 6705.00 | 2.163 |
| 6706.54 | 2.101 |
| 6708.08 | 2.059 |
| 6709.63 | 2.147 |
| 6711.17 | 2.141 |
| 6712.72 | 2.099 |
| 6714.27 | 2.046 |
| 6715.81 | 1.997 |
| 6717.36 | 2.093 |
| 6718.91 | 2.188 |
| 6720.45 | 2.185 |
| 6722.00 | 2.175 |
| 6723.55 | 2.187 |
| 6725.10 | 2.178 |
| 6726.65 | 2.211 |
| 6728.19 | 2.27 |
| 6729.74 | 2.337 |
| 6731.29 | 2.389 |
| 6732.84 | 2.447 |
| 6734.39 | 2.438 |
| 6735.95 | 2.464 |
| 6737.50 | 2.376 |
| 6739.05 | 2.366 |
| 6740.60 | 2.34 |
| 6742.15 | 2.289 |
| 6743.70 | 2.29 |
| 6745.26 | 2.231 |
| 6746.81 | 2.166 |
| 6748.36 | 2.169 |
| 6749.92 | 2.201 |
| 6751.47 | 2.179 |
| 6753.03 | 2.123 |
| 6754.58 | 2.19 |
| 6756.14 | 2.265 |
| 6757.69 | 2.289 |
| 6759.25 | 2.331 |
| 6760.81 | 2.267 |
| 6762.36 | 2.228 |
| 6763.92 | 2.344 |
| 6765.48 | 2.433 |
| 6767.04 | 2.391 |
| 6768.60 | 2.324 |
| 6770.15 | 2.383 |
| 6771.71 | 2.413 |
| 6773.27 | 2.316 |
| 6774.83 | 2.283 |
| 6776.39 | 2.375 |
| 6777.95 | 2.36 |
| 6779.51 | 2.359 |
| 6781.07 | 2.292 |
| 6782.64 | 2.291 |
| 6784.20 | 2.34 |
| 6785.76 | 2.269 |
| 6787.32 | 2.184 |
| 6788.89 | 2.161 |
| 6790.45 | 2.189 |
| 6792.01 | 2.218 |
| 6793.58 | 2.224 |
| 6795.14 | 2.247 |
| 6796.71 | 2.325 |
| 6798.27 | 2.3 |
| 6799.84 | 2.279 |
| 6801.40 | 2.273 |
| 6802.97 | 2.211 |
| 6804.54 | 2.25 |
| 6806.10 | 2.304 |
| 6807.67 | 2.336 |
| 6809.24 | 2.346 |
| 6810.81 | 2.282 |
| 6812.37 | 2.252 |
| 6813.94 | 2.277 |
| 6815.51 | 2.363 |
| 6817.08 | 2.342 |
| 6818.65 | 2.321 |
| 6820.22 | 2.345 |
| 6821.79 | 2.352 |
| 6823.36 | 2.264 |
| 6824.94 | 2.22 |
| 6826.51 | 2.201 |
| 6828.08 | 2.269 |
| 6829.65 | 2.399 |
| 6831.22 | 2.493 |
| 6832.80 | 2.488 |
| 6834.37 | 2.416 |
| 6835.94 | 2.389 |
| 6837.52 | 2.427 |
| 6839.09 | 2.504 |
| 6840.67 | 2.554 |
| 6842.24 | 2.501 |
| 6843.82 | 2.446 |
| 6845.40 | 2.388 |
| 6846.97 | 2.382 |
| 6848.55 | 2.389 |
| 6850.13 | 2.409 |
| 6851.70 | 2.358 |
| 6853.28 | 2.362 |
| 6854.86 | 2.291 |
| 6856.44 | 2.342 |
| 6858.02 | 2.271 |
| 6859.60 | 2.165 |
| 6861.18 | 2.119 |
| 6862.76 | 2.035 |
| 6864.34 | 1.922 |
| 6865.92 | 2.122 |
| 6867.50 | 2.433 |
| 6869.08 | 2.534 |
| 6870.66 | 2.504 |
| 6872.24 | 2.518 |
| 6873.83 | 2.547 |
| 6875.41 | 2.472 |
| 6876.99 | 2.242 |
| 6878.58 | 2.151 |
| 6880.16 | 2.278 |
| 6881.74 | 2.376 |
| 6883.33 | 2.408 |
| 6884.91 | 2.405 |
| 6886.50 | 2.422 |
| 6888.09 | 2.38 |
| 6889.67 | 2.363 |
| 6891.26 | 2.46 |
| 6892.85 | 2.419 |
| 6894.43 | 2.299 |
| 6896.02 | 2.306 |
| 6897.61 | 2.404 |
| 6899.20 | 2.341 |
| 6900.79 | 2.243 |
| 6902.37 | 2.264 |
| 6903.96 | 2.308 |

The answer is 1.63 AA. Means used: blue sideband 2.27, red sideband 2.45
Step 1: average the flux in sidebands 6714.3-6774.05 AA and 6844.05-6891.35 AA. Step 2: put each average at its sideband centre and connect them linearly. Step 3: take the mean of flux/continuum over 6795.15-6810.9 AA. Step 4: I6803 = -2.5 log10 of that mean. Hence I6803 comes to 0.01 mag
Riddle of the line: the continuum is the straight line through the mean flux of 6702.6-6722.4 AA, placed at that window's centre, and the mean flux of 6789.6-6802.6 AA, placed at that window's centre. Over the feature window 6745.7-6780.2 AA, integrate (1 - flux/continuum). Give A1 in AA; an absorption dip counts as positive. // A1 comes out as -1.4 AA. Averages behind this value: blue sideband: 2.11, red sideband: 2.26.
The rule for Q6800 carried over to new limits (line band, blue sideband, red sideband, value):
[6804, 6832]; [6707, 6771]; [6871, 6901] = 0.05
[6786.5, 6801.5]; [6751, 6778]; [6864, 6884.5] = 0.52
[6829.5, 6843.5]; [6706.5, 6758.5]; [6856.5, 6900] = -1.01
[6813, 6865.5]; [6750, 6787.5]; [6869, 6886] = 0.71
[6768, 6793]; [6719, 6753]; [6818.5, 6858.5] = 0.25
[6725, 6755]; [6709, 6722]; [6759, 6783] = -1.00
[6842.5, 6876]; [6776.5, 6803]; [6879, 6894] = 0.22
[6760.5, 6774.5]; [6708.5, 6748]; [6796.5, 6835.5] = -0.43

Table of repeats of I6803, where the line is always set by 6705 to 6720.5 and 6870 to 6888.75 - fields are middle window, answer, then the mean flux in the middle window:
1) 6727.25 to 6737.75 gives -0.12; 2.39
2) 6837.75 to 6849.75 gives -0.05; 2.45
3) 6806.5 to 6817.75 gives -0.02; 2.31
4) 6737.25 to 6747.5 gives -0.07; 2.29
